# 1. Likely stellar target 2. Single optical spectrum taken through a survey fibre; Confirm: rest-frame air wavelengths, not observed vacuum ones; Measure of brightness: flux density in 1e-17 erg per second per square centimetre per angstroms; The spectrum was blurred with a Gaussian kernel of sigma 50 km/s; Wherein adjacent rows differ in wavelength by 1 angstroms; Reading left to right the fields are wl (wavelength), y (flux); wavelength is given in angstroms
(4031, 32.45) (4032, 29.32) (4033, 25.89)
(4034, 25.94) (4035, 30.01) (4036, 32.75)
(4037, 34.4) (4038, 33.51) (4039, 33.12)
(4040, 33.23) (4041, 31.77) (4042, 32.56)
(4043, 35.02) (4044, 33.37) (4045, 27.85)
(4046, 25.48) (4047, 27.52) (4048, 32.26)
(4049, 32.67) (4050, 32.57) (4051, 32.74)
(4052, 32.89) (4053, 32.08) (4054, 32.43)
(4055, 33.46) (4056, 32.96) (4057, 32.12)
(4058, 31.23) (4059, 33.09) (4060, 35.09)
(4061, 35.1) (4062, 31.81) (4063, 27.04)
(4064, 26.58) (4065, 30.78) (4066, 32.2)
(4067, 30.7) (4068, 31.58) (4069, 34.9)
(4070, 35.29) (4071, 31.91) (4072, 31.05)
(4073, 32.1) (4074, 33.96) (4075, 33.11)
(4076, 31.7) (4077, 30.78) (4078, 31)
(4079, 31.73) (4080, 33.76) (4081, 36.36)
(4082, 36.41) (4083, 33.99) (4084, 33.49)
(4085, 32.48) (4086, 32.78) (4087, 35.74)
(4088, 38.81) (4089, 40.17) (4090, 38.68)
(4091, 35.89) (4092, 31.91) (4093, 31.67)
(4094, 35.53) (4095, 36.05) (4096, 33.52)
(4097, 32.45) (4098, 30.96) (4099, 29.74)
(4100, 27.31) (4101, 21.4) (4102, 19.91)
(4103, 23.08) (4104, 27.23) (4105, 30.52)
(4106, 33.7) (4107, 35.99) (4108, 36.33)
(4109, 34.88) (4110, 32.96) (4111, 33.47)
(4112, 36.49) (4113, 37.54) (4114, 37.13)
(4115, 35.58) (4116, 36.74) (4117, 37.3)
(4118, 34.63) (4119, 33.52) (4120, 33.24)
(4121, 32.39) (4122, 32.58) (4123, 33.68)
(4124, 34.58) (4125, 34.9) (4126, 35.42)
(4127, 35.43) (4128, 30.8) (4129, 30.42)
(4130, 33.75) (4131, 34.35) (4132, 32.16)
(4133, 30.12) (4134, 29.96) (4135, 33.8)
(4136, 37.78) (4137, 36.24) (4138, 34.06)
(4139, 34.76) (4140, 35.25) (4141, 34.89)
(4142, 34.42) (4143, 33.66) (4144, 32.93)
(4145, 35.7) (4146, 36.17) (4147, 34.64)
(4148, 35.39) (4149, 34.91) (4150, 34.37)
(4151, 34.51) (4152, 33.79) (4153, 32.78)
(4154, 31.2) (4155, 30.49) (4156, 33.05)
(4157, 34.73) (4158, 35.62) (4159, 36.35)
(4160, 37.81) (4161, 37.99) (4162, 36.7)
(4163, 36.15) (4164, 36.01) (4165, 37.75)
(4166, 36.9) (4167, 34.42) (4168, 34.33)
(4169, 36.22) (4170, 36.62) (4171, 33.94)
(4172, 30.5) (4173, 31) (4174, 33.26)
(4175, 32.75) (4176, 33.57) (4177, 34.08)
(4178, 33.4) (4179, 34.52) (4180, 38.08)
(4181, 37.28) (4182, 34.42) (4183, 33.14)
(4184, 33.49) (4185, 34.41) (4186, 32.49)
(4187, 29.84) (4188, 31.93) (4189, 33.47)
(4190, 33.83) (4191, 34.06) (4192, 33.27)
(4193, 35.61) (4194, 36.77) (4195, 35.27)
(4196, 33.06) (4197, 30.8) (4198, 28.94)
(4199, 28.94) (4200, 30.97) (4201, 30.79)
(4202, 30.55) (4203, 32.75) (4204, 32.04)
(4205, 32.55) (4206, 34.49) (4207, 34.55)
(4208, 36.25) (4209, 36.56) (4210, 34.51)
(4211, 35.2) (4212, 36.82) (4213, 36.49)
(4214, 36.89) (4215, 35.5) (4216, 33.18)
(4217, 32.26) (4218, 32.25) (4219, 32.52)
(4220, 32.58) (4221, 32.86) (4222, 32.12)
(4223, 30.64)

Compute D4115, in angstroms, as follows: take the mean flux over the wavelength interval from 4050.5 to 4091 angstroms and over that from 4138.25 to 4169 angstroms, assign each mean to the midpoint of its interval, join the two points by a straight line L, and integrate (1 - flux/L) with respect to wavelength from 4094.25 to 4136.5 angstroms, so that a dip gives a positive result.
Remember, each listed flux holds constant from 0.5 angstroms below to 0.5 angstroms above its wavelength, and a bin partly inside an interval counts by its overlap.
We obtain 1.72 angstroms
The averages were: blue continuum 33.1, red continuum 34.9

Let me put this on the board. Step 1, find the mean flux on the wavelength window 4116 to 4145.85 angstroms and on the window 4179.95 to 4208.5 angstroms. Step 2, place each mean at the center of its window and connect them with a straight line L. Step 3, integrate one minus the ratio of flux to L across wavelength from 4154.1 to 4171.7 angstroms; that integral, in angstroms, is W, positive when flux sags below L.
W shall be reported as -0.98 angstroms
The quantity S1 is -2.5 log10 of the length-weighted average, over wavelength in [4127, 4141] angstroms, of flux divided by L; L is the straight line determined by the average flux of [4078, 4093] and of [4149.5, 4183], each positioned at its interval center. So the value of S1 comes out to 0.04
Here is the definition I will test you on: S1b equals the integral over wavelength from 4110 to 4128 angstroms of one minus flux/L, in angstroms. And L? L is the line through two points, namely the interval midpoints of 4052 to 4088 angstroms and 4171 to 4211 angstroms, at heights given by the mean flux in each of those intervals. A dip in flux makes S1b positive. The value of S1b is -1.02 angstroms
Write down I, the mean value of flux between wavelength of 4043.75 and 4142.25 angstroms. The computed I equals 32.9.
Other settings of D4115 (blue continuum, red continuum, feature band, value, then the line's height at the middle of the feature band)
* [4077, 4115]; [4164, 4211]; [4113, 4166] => -1.89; 33.3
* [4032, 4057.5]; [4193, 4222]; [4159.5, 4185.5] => -1.51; 33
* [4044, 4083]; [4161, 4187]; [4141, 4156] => 0.03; 34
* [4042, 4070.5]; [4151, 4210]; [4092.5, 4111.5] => 1.00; 32.6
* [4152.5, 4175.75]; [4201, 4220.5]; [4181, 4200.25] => 0.71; 34.3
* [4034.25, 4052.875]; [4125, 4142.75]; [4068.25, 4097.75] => -1.20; 32.7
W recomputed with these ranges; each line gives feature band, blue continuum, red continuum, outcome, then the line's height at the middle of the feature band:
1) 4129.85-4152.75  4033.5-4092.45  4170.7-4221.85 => -0.76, 33.1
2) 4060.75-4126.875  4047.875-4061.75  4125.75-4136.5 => -0.01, 33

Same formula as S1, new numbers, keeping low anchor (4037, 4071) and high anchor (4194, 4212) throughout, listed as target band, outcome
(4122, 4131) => -0.04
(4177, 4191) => -0.03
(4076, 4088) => -0.05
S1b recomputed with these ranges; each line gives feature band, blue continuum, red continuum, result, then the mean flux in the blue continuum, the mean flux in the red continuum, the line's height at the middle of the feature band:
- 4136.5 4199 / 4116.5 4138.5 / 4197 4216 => -1.3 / 33.7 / 33.5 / 33.6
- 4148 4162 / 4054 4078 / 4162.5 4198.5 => -0.4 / 32.1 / 34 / 33.6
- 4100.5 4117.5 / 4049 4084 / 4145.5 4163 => 0.6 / 32.5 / 34.8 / 33.6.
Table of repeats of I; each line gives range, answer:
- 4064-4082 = 32.5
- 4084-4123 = 33.2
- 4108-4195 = 34.4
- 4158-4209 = 34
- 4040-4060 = 31.9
